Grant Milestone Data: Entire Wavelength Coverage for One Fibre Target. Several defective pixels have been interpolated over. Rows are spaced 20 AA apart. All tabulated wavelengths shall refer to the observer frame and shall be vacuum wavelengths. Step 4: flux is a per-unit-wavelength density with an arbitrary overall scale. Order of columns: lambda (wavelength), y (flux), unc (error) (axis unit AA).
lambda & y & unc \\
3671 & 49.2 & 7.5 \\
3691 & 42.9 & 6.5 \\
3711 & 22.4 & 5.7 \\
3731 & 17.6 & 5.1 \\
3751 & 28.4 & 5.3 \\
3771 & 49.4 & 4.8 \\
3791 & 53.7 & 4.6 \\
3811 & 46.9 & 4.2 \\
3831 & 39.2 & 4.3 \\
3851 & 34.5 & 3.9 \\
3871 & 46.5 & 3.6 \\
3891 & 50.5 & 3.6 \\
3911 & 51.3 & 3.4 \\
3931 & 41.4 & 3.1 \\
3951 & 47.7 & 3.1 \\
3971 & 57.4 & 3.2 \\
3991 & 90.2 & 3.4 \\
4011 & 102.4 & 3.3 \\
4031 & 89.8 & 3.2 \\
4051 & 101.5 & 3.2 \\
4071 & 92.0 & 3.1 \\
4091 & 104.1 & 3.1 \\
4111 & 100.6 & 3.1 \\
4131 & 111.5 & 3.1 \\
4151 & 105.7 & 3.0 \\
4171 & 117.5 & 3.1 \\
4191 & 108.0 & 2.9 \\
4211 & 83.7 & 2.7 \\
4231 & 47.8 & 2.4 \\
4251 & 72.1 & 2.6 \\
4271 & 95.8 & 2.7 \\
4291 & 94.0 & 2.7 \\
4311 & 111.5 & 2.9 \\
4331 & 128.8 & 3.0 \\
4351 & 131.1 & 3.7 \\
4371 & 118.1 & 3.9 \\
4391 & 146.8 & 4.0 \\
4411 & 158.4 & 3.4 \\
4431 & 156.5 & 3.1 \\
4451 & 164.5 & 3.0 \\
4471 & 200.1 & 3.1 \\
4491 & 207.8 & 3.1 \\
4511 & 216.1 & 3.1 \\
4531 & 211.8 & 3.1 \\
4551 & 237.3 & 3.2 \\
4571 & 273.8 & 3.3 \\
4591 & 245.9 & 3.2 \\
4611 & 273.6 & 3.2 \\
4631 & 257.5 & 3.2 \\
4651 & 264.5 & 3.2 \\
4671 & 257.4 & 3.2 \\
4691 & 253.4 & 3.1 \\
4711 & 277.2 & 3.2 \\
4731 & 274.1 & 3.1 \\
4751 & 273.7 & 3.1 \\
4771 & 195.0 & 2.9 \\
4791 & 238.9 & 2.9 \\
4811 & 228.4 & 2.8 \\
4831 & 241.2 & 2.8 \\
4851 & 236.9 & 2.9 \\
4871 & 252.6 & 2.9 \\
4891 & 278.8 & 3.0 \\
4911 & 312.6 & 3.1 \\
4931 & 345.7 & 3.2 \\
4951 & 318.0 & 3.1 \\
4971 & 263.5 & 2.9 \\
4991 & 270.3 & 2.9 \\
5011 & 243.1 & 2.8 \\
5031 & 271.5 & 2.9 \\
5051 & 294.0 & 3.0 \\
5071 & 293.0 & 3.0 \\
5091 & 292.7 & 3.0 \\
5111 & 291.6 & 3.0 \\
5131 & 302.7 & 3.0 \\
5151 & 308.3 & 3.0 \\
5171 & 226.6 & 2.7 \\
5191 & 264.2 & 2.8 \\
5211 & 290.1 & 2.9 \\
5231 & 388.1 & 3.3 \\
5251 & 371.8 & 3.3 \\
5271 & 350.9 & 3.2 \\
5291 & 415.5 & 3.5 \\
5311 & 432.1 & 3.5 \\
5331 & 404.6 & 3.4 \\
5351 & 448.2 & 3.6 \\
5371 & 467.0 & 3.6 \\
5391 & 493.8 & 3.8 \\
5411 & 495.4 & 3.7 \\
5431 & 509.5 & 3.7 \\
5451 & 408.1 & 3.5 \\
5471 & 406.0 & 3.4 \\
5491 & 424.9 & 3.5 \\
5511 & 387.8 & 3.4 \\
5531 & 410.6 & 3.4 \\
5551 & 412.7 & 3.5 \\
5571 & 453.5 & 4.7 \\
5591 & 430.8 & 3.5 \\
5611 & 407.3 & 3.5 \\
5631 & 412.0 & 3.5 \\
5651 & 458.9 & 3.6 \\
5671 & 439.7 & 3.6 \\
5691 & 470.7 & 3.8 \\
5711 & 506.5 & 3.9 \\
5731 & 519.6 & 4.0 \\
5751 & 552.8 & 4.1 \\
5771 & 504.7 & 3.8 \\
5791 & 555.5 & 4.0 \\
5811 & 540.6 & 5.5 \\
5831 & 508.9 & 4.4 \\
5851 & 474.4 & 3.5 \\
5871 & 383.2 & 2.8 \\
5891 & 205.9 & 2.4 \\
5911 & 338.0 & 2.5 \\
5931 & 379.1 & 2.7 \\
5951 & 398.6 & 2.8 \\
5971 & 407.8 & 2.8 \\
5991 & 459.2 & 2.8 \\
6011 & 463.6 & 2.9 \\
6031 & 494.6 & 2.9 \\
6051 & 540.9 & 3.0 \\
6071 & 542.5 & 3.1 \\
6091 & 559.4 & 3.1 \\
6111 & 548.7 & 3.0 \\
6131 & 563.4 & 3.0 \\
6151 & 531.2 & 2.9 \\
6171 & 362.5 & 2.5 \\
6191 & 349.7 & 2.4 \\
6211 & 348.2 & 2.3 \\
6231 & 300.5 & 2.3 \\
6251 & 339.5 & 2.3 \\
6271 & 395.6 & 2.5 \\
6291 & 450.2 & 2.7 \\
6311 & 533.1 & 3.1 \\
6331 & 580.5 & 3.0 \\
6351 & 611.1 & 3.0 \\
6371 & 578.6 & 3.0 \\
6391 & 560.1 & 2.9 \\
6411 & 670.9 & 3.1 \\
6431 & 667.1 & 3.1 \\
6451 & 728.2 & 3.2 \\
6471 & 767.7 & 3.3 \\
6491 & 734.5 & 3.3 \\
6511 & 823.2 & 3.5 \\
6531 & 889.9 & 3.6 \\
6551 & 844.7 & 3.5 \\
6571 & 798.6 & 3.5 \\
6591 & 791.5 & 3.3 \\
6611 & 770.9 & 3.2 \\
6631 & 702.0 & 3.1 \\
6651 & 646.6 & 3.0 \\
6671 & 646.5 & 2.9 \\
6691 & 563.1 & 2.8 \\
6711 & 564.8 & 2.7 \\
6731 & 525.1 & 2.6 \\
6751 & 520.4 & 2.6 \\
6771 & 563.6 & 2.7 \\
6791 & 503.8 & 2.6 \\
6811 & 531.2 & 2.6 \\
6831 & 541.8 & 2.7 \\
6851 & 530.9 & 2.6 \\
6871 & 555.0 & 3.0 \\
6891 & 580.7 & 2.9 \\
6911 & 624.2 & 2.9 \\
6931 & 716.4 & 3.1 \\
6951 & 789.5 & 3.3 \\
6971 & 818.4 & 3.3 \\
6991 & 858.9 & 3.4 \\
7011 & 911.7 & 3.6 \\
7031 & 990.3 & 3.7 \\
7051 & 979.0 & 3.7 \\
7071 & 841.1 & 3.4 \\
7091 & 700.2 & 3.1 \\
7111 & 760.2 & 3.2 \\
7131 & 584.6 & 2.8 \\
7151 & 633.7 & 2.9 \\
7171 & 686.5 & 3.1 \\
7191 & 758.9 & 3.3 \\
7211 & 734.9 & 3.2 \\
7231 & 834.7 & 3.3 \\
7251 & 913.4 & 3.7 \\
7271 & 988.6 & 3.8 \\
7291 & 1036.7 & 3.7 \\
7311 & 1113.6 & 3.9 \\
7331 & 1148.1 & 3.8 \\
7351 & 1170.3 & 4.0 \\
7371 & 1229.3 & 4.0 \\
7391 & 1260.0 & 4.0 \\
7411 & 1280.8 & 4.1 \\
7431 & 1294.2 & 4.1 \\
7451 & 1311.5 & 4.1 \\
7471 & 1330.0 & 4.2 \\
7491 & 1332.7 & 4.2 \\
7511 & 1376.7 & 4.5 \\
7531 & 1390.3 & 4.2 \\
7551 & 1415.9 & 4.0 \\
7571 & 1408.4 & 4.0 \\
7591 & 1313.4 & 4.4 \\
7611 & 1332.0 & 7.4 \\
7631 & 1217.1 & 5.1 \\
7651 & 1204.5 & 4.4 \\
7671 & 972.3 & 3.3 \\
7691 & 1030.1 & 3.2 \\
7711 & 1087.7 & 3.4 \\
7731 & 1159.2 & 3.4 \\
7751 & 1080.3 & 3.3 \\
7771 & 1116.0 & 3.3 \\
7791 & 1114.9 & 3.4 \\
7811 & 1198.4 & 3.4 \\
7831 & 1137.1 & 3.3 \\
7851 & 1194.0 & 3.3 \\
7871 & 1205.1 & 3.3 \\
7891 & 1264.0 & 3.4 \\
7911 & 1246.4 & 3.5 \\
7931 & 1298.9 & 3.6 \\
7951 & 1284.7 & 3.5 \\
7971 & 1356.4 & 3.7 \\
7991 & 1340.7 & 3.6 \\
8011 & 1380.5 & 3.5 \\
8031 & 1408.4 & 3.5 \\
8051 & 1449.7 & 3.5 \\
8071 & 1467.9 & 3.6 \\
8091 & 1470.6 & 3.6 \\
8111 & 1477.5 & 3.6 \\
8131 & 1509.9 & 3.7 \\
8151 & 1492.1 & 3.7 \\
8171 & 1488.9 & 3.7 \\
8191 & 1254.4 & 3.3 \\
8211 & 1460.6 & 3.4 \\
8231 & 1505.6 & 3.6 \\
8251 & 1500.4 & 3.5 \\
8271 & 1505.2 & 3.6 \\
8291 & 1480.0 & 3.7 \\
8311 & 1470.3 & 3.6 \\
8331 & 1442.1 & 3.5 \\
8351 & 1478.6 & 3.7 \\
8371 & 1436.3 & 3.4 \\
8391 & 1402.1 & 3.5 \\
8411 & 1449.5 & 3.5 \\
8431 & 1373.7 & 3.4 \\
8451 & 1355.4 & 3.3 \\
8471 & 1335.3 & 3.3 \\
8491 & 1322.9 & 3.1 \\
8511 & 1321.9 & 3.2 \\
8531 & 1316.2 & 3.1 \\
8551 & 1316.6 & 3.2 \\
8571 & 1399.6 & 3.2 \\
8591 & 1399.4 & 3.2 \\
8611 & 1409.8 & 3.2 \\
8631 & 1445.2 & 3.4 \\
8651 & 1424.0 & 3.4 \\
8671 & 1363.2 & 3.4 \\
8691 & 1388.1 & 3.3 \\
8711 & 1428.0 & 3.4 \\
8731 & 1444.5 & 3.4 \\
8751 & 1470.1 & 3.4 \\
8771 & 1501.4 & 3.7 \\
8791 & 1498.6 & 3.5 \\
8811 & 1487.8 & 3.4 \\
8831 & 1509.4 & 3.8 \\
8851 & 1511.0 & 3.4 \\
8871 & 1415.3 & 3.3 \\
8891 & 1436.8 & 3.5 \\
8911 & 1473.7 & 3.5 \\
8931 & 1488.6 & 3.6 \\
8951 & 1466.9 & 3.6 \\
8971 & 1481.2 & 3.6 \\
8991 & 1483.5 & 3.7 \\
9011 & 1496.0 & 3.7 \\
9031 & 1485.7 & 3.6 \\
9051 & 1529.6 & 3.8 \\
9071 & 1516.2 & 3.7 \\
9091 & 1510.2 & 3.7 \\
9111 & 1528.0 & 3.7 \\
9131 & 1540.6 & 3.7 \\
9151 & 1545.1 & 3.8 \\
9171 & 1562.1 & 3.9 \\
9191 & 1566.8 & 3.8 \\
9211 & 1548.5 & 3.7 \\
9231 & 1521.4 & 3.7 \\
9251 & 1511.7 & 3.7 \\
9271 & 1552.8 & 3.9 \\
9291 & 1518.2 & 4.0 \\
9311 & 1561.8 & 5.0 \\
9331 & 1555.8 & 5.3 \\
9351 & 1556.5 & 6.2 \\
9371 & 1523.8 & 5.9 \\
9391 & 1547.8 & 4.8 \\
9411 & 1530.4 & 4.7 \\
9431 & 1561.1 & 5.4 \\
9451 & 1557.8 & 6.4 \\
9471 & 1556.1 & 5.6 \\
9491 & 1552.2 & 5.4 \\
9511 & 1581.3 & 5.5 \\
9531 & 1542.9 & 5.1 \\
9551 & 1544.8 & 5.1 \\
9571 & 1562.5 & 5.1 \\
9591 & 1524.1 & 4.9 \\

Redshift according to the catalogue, 0.000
